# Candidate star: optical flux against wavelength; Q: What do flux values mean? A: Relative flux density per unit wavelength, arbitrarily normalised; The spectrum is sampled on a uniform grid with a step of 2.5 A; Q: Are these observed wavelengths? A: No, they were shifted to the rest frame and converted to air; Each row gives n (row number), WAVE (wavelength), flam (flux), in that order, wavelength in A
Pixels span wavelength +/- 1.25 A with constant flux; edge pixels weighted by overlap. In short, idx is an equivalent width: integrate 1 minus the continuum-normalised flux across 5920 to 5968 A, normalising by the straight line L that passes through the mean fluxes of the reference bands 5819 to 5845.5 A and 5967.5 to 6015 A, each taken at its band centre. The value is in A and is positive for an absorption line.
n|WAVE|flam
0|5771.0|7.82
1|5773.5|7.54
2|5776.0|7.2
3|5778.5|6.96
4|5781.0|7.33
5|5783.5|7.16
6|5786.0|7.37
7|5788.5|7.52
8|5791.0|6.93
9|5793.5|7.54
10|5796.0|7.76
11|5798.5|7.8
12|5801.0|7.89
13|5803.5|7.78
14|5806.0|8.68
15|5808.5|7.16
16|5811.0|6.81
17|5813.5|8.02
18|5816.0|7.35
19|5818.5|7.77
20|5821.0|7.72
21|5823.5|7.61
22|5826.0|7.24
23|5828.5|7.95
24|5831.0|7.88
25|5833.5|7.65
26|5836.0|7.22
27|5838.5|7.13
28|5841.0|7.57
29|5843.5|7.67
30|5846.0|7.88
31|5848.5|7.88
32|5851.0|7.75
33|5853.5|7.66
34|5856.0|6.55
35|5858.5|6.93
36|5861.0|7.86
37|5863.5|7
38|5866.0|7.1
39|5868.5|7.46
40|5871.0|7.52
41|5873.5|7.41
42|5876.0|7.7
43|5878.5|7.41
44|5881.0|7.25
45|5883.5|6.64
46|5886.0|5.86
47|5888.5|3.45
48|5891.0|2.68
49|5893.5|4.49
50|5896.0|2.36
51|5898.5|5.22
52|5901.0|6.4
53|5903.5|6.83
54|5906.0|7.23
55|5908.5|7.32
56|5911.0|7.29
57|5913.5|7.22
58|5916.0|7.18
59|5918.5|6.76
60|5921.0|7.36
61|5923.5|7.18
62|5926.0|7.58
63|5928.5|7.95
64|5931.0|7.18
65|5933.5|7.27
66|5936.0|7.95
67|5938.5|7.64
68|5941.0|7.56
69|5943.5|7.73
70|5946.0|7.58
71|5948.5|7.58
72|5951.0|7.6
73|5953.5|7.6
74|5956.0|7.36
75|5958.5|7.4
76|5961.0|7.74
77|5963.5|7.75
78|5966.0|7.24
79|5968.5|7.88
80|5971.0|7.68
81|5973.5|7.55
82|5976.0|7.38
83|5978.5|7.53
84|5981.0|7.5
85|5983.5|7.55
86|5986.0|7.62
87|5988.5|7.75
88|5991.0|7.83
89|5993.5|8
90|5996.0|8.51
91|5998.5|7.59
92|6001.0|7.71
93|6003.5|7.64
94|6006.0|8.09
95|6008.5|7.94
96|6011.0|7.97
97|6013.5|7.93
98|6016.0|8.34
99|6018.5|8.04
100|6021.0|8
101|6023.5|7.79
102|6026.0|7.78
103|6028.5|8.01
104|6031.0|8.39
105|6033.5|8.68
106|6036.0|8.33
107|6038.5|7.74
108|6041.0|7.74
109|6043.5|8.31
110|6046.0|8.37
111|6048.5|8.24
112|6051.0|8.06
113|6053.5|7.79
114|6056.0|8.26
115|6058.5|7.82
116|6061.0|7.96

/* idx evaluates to 1.1 A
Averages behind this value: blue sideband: 7.58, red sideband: 7.77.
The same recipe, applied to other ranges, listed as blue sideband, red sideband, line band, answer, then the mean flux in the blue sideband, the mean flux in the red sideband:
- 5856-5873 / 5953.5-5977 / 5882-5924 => 8.11 A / 7.26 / 7.56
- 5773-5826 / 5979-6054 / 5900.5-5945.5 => 2.56 A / 7.51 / 7.97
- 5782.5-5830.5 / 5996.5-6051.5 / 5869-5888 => 1.85 A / 7.59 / 8.04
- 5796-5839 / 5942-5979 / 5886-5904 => 7.38 A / 7.64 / 7.57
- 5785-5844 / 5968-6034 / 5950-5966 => 0.52 A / 7.58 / 7.87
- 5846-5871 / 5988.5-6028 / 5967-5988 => 0.64 A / 7.39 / 7.94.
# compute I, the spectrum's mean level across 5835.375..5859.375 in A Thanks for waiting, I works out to 7.44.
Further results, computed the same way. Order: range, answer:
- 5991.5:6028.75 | 7.95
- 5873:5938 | 6.51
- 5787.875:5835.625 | 7.63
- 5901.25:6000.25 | 7.51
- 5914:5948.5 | 7.45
